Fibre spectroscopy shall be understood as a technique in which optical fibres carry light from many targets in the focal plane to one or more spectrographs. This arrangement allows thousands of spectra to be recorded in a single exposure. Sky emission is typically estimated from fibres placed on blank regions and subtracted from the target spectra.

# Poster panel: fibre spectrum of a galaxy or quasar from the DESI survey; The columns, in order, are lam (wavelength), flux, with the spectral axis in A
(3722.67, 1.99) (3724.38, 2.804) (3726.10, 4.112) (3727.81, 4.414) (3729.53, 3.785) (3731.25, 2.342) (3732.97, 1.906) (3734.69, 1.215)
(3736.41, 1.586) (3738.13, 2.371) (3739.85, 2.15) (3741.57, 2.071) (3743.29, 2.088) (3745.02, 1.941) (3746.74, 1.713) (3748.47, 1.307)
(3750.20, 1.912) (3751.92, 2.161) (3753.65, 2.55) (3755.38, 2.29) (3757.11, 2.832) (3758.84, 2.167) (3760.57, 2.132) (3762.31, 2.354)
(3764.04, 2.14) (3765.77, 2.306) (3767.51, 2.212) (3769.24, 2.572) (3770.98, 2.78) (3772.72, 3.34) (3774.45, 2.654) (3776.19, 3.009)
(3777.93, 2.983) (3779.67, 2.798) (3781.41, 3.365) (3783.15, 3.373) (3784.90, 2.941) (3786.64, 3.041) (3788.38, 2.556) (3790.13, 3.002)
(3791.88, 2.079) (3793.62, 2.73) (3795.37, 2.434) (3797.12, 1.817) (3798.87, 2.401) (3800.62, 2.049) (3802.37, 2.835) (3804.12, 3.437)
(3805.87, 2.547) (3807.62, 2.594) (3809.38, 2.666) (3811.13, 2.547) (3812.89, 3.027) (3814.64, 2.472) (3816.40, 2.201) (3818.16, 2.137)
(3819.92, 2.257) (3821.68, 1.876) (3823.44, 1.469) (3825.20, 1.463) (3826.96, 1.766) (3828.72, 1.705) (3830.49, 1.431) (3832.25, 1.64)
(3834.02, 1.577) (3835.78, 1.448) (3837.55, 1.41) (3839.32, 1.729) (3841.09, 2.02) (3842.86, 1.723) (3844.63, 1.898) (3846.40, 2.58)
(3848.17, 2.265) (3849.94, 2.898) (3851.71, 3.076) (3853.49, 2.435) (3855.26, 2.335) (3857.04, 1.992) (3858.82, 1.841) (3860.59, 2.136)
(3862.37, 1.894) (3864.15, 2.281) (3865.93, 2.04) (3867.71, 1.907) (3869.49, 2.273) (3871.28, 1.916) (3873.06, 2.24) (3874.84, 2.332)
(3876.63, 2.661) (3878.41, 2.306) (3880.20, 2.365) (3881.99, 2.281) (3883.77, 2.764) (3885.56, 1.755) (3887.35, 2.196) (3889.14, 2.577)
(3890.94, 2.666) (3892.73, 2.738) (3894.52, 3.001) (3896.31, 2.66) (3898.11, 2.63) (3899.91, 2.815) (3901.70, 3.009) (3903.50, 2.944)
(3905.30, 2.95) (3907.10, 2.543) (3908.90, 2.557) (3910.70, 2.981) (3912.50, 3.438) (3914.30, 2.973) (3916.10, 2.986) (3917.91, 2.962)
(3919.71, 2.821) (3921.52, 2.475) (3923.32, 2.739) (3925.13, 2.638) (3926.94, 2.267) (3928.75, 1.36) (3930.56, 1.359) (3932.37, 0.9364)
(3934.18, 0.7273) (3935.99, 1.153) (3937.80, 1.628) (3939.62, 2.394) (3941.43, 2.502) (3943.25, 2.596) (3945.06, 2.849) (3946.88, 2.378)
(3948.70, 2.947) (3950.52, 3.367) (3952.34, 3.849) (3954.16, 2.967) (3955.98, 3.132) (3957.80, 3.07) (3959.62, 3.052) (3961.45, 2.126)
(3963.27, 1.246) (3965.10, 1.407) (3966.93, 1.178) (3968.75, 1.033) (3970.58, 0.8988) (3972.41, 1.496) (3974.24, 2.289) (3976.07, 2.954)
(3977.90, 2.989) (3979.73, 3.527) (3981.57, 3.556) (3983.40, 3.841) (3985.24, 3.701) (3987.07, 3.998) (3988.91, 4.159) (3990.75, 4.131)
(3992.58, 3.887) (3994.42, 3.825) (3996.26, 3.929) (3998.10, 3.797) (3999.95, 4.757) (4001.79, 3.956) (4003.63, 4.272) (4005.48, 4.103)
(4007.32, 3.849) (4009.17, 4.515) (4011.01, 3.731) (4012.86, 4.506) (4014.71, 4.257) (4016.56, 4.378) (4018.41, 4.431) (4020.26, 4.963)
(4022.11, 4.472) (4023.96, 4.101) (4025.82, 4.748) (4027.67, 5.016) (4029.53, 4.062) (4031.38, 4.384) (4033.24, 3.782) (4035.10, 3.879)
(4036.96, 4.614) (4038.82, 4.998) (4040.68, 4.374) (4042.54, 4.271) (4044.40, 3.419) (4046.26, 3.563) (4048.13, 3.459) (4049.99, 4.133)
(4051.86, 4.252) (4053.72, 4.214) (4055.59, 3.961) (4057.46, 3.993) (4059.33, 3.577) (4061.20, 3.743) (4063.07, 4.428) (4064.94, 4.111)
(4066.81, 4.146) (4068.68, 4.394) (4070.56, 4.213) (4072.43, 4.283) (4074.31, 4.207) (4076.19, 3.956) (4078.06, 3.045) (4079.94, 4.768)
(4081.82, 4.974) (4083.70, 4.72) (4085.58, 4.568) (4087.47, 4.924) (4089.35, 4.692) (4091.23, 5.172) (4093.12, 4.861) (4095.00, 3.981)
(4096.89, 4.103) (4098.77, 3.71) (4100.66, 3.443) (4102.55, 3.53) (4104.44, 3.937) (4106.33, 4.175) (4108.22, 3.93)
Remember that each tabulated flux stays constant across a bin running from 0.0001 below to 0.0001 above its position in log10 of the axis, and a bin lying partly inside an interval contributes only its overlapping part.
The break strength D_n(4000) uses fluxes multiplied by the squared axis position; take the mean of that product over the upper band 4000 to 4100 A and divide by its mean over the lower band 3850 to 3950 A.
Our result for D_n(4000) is 1.9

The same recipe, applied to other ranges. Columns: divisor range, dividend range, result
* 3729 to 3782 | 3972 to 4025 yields 1.89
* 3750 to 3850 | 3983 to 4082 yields 1.99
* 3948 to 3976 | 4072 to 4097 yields 2.08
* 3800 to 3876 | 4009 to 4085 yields 2.18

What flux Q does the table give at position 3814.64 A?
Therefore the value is 2.472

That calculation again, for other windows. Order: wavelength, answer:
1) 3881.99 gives 2.281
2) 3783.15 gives 3.373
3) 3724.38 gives 2.804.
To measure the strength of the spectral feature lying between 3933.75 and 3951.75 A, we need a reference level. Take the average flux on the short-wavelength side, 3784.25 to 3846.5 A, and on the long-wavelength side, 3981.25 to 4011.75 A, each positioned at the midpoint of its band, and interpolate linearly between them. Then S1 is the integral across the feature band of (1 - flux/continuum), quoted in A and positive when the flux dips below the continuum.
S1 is 6.0 A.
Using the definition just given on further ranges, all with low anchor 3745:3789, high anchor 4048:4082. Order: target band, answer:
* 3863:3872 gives 2.9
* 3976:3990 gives 0.1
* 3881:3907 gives 4.6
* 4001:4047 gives -4.7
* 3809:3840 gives 9.9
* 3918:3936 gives 7.7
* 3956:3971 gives 7.1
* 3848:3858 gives 1.6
